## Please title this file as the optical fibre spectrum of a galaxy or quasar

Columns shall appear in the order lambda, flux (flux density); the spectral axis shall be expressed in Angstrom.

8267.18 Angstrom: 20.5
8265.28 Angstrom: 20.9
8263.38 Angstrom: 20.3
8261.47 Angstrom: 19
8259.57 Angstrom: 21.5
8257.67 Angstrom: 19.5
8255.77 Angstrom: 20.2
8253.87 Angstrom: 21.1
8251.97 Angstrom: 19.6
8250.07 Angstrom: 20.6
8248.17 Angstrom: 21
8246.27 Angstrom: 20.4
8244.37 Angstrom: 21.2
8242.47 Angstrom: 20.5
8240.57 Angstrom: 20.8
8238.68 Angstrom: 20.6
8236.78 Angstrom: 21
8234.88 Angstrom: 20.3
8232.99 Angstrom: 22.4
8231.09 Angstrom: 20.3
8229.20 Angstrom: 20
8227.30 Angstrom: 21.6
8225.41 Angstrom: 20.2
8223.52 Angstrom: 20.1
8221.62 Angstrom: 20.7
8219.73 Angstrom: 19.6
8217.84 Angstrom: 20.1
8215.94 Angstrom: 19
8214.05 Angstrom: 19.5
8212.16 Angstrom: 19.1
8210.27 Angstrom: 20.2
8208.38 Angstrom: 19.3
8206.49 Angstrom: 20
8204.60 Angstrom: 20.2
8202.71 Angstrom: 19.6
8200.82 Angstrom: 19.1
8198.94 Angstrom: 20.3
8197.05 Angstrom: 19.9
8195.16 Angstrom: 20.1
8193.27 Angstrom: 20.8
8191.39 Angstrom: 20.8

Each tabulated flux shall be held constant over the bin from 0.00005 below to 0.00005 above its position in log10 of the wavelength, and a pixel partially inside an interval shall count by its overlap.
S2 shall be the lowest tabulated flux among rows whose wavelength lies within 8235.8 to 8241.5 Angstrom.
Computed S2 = 20.6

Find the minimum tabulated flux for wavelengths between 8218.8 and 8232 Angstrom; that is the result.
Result 19.6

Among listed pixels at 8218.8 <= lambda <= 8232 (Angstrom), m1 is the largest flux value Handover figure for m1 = 21.6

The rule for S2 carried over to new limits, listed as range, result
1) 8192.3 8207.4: 19.1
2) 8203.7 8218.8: 19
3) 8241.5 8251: 20.4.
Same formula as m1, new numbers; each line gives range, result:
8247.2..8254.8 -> 21.1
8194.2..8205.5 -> 20.3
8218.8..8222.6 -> 20.7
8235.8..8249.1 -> 21.2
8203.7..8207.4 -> 20.2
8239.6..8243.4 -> 20.8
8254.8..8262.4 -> 21.5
